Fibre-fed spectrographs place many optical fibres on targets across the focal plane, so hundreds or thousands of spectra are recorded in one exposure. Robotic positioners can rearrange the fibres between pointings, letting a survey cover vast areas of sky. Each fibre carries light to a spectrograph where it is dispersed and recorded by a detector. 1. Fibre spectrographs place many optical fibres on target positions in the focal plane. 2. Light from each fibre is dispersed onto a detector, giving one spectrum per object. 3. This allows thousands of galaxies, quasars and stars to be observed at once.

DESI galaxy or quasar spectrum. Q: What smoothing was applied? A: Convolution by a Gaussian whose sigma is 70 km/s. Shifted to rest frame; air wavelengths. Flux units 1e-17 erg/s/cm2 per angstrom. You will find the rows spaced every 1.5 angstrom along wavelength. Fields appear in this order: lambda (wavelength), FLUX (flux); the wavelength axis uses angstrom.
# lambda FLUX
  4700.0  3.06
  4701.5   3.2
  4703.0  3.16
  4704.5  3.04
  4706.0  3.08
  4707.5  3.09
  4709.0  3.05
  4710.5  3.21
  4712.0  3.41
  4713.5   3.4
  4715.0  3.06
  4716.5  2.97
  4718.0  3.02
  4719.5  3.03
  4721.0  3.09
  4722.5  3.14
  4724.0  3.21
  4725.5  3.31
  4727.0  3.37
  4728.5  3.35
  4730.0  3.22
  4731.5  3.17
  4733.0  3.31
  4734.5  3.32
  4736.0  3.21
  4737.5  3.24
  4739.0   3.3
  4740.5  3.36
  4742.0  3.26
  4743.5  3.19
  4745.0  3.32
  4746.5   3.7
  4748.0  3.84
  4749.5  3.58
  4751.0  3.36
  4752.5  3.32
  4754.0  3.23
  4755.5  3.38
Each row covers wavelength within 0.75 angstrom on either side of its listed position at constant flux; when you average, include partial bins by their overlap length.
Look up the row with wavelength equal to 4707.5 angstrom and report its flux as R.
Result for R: 3.09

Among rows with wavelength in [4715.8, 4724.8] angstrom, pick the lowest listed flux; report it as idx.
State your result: 2.97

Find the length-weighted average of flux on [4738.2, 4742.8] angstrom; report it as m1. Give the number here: 3.3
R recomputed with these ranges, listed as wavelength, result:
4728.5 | 3.35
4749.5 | 3.58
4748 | 3.84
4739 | 3.3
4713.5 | 3.4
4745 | 3.32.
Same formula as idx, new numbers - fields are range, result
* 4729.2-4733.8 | 3.17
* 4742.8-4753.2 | 3.19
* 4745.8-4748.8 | 3.7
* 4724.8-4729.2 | 3.31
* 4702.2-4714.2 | 3.04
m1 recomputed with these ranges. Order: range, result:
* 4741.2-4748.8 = 3.46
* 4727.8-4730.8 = 3.28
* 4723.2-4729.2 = 3.31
